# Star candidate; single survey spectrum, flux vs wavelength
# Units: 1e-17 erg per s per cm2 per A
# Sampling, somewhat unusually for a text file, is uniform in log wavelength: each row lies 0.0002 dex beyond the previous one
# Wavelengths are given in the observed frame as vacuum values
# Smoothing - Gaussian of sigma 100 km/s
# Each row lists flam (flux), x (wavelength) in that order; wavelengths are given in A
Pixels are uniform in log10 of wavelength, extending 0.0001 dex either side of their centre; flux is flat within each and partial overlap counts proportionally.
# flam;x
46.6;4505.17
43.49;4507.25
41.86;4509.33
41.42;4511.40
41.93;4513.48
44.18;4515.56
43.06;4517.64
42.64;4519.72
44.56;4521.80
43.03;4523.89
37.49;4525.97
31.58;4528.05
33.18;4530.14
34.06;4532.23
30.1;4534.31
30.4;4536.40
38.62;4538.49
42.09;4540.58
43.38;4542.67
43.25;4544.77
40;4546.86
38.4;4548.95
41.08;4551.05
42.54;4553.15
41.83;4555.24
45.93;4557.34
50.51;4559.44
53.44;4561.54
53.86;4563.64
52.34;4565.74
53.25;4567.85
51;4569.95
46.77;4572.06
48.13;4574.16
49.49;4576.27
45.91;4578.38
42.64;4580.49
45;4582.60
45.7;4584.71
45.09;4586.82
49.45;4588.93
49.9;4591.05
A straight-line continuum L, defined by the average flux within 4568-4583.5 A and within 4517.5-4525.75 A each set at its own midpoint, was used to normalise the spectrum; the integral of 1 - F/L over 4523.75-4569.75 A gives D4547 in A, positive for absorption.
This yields 3.11 A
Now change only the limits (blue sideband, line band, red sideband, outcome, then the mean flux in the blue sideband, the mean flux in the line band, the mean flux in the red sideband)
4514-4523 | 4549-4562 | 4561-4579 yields 1.0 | 43.5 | 45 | 50.5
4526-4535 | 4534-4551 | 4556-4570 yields 0.4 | 32.9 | 38.8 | 51.3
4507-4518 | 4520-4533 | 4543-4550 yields 1.3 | 42.6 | 37.7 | 40.8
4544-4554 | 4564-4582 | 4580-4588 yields -2.2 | 41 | 48.8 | 44.9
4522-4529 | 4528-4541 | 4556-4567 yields 2.3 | 38.3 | 34.1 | 51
